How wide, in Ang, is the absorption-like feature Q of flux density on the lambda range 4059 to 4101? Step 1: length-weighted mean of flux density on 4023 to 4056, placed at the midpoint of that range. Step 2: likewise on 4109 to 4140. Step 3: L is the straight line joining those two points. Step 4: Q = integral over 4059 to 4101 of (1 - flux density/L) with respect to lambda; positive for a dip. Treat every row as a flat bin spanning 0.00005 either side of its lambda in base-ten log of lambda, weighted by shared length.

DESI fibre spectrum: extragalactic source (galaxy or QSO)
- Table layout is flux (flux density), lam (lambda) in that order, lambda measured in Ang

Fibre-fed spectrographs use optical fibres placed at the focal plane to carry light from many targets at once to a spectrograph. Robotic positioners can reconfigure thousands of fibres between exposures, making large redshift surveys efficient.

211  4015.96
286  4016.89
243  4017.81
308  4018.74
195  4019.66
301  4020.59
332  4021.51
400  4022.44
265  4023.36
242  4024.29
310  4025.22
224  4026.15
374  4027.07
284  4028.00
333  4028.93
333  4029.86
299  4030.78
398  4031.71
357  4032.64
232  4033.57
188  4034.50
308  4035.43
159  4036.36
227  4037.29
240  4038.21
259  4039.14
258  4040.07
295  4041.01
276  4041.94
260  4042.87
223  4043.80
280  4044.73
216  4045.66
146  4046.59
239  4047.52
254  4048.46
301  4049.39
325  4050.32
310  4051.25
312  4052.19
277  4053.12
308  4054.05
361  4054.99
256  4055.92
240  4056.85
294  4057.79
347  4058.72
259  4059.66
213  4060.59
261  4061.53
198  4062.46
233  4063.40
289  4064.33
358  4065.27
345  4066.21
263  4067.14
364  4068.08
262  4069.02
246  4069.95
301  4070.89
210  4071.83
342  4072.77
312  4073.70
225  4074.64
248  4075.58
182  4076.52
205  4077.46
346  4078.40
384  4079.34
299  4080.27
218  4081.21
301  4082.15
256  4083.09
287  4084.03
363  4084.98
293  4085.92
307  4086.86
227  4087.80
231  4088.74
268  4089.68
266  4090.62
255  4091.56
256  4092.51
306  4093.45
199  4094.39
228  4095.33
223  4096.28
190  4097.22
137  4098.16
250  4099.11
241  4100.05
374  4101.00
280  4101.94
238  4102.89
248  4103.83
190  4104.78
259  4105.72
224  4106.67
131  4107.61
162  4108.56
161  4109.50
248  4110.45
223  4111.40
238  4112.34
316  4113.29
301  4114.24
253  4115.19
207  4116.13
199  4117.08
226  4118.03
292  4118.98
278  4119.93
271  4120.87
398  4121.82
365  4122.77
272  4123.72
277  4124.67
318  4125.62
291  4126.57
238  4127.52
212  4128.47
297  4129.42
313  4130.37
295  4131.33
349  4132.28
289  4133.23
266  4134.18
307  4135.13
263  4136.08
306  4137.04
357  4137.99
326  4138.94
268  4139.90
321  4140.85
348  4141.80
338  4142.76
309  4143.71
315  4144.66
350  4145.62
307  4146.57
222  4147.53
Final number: 1.72 Ang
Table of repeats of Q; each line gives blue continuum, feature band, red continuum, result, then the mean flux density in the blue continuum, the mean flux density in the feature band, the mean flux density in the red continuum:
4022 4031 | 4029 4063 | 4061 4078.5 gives 2.4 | 307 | 270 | 271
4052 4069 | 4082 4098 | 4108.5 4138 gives 1.3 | 287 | 259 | 275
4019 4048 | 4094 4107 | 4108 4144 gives 2.1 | 273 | 235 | 281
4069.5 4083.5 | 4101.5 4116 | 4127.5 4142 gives 2.8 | 272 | 231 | 298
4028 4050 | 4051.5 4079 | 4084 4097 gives -1.5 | 265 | 278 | 263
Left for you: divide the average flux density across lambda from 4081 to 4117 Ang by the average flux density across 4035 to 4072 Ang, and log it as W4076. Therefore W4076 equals 0.9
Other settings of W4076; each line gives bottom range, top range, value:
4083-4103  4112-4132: 1.08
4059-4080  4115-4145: 1.06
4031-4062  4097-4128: 0.94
